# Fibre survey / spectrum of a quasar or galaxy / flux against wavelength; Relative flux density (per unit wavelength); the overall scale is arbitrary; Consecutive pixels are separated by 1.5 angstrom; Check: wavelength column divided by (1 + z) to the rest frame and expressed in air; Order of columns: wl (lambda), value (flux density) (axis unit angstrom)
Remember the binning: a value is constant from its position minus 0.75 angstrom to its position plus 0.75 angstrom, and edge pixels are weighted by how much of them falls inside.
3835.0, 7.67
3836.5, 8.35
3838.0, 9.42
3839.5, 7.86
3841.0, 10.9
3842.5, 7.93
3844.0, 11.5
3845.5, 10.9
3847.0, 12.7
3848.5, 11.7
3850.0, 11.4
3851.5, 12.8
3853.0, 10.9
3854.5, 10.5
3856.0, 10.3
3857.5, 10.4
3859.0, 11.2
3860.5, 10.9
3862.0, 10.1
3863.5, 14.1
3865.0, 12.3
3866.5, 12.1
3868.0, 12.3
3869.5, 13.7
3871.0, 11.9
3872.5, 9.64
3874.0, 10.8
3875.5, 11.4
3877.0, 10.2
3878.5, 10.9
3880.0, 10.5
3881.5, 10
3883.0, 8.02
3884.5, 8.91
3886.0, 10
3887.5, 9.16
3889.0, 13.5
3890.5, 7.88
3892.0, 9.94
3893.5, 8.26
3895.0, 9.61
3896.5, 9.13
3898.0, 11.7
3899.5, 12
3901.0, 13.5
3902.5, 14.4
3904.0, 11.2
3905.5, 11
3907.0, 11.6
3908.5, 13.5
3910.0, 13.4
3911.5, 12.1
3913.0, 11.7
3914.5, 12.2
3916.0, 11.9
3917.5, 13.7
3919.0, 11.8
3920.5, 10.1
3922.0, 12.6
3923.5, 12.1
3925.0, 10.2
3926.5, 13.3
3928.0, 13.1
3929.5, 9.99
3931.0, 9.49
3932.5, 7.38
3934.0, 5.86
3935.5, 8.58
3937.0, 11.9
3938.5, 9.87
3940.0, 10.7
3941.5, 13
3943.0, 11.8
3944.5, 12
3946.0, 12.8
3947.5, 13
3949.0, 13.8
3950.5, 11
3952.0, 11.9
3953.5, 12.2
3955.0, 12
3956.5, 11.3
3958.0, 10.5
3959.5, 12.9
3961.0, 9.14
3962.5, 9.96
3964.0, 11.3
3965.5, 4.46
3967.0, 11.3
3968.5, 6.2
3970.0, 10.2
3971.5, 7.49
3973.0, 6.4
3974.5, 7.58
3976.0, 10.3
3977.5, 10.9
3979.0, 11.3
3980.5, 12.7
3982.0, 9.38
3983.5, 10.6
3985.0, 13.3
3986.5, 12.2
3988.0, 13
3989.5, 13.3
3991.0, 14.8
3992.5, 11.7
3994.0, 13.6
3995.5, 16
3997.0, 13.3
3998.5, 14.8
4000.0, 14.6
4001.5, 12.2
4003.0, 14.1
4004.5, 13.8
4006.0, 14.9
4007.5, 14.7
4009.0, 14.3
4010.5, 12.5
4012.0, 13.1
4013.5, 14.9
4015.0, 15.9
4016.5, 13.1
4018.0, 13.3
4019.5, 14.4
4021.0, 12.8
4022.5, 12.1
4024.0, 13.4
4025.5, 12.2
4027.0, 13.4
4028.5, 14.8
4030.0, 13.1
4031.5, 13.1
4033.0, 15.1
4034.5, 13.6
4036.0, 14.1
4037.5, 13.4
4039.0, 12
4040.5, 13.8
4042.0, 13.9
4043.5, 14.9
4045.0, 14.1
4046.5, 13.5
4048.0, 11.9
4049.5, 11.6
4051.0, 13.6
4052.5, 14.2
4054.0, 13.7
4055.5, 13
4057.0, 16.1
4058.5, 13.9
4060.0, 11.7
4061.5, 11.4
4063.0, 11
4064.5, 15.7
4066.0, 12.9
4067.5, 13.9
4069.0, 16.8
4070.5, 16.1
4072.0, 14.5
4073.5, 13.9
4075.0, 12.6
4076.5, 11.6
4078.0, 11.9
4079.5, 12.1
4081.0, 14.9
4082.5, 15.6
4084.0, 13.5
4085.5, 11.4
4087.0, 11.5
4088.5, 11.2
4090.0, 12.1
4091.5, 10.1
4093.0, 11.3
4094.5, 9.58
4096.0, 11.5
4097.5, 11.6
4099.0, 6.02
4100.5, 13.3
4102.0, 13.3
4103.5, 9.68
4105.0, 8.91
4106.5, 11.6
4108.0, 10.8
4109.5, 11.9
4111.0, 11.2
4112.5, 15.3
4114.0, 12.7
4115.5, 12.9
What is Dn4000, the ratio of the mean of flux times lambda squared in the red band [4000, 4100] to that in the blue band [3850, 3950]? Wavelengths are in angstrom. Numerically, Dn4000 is 1.3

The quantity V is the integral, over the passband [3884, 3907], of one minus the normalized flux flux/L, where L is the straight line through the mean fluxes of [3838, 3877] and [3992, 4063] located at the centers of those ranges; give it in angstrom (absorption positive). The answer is 1.9 angstrom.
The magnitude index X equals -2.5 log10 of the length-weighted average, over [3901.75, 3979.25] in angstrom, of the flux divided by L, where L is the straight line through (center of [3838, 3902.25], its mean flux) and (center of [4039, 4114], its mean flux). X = 0.048 mag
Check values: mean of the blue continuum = 10.8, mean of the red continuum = 12.7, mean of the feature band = 10.9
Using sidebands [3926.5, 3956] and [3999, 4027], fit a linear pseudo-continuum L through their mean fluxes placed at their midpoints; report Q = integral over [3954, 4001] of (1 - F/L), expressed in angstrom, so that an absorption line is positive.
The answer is 4.8 angstrom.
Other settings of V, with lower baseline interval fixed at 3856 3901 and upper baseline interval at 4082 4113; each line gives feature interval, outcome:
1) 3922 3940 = 1.0 angstrom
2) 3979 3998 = -2.9 angstrom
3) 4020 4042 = -4.2 angstrom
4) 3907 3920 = -1.9 angstrom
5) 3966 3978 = 2.6 angstrom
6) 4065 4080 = -3.1 angstrom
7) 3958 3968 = 1.1 angstrom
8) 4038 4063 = -4.4 angstrom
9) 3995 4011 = -4.3 angstrom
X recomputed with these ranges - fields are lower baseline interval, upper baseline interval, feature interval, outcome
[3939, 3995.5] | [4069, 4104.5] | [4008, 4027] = -0.166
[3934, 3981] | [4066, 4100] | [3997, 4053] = -0.181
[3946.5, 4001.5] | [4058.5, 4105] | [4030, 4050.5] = -0.125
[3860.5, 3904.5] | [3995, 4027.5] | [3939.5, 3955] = 0.012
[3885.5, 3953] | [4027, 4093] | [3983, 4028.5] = -0.087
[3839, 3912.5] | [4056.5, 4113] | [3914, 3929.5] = -0.061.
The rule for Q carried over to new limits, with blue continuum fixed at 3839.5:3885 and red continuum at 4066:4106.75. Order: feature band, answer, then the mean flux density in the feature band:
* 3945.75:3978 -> 3.6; 10.3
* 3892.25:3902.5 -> 0.2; 10.9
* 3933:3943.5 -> 1.2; 10.1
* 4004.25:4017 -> -2.5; 14.2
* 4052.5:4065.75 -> -1.4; 13.3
